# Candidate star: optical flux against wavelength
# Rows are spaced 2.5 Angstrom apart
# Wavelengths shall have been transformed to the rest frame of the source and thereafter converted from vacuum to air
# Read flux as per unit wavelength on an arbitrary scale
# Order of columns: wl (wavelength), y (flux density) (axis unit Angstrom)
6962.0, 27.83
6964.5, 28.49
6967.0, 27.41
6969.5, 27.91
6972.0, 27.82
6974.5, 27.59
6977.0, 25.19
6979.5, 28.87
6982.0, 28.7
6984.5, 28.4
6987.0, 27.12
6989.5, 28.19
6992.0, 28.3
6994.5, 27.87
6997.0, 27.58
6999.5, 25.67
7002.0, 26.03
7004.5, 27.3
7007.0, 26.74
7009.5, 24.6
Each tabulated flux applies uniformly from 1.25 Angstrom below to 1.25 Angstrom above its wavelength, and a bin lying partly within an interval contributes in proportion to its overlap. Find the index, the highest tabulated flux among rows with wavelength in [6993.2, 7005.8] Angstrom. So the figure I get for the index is 27.87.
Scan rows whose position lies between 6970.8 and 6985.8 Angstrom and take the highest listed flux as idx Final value 28.87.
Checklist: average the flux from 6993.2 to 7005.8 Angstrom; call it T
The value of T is 26.9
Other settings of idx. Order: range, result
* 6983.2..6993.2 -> 28.4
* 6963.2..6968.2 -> 28.49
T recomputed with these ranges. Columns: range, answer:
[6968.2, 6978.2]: 27.1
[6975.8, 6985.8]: 27.8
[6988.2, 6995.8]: 28.1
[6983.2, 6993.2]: 28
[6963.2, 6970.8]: 27.9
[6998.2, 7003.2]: 25.9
